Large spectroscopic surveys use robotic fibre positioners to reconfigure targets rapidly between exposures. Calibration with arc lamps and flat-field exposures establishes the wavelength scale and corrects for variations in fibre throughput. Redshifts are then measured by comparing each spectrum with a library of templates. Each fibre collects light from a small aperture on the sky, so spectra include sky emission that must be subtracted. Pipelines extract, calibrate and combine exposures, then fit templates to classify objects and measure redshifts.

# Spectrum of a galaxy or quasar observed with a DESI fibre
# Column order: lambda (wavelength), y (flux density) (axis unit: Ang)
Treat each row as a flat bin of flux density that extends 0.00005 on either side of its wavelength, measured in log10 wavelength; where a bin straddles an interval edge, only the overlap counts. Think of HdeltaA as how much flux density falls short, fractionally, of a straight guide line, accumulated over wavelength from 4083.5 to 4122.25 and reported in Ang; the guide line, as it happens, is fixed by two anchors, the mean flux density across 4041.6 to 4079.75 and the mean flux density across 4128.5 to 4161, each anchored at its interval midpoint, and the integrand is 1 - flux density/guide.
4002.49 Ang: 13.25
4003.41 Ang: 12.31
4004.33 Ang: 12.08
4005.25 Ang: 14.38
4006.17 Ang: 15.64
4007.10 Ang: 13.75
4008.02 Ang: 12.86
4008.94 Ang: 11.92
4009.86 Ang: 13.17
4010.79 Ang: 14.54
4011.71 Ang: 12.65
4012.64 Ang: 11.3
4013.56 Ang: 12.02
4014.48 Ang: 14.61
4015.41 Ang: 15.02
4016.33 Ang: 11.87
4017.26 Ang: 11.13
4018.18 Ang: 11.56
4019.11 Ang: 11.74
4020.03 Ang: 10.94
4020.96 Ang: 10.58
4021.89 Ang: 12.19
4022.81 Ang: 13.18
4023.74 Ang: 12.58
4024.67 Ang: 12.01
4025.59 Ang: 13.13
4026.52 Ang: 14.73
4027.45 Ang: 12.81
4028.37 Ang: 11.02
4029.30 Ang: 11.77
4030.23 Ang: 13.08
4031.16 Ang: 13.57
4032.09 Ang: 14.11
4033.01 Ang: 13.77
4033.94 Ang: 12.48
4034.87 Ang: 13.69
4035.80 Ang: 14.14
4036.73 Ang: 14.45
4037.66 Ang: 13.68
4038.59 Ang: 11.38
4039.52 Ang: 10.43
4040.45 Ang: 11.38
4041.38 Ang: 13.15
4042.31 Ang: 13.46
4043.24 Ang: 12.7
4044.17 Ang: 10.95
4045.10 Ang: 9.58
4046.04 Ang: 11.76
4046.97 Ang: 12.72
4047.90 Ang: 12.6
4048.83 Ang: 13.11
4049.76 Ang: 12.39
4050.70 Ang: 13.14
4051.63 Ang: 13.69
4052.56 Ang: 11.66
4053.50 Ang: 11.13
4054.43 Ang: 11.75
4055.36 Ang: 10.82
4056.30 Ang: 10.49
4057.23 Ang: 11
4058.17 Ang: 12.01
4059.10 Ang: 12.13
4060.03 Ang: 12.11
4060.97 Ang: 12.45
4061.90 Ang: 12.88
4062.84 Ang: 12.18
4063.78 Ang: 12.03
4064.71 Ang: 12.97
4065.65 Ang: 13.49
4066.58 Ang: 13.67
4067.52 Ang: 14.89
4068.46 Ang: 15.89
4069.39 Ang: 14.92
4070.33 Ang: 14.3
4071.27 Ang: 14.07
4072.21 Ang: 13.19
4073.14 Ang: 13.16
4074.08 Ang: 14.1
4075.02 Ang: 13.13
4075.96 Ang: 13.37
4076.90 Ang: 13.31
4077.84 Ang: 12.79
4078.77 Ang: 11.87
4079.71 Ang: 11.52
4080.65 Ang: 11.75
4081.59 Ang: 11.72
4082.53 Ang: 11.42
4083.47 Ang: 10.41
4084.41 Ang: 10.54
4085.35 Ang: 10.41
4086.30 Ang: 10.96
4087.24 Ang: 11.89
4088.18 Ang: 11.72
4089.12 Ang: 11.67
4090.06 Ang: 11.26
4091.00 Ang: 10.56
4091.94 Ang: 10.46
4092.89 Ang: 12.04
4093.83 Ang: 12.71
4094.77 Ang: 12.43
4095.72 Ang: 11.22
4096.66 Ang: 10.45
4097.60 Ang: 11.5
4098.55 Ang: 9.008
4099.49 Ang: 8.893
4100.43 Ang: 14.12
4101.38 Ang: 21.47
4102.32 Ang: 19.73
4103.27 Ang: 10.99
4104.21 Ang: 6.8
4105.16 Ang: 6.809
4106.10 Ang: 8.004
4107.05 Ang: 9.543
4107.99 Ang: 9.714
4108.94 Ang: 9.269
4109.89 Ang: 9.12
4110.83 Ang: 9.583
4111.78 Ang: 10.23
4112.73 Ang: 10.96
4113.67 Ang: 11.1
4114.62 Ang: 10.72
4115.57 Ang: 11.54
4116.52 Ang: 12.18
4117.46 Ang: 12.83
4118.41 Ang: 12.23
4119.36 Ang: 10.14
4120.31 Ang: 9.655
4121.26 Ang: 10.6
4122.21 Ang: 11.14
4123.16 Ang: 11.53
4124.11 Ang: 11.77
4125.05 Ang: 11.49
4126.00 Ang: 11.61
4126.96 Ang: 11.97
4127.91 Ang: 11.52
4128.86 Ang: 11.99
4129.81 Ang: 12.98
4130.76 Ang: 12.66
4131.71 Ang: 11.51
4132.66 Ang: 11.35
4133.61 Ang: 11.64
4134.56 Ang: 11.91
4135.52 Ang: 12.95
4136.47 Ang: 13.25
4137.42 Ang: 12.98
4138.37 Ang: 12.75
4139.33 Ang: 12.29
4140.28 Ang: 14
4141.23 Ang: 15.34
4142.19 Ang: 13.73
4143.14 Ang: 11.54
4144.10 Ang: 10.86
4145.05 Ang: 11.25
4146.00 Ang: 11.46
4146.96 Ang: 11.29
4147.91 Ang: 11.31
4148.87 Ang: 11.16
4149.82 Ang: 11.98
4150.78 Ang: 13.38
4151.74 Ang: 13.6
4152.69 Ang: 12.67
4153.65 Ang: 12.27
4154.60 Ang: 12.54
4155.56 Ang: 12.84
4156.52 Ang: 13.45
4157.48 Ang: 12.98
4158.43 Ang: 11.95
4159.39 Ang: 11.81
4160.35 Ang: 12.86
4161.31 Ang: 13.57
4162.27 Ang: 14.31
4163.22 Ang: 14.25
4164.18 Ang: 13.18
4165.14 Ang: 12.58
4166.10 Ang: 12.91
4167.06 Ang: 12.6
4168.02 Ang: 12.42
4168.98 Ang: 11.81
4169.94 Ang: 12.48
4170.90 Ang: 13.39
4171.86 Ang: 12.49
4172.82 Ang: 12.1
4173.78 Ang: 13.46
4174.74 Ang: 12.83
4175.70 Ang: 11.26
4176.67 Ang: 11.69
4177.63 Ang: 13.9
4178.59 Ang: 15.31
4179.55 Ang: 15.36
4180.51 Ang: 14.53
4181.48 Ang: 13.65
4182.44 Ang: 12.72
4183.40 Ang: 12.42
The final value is 4.5 Ang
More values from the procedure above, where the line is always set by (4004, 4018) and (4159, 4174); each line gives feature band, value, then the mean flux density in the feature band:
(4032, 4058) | 1.49 Ang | 12.3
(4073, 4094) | 1.91 Ang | 11.8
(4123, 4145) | 1.04 Ang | 12.3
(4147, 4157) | 0.34 Ang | 12.5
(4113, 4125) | 1.55 Ang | 11.3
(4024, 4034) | 0.09 Ang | 13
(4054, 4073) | 0.24 Ang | 12.9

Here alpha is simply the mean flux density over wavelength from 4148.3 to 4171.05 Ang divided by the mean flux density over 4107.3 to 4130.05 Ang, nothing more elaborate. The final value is 1.2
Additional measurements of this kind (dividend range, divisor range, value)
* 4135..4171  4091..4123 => 1.14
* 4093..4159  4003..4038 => 0.91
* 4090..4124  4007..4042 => 0.88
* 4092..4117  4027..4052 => 0.88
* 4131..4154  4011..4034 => 0.98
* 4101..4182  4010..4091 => 0.98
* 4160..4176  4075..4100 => 1.13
